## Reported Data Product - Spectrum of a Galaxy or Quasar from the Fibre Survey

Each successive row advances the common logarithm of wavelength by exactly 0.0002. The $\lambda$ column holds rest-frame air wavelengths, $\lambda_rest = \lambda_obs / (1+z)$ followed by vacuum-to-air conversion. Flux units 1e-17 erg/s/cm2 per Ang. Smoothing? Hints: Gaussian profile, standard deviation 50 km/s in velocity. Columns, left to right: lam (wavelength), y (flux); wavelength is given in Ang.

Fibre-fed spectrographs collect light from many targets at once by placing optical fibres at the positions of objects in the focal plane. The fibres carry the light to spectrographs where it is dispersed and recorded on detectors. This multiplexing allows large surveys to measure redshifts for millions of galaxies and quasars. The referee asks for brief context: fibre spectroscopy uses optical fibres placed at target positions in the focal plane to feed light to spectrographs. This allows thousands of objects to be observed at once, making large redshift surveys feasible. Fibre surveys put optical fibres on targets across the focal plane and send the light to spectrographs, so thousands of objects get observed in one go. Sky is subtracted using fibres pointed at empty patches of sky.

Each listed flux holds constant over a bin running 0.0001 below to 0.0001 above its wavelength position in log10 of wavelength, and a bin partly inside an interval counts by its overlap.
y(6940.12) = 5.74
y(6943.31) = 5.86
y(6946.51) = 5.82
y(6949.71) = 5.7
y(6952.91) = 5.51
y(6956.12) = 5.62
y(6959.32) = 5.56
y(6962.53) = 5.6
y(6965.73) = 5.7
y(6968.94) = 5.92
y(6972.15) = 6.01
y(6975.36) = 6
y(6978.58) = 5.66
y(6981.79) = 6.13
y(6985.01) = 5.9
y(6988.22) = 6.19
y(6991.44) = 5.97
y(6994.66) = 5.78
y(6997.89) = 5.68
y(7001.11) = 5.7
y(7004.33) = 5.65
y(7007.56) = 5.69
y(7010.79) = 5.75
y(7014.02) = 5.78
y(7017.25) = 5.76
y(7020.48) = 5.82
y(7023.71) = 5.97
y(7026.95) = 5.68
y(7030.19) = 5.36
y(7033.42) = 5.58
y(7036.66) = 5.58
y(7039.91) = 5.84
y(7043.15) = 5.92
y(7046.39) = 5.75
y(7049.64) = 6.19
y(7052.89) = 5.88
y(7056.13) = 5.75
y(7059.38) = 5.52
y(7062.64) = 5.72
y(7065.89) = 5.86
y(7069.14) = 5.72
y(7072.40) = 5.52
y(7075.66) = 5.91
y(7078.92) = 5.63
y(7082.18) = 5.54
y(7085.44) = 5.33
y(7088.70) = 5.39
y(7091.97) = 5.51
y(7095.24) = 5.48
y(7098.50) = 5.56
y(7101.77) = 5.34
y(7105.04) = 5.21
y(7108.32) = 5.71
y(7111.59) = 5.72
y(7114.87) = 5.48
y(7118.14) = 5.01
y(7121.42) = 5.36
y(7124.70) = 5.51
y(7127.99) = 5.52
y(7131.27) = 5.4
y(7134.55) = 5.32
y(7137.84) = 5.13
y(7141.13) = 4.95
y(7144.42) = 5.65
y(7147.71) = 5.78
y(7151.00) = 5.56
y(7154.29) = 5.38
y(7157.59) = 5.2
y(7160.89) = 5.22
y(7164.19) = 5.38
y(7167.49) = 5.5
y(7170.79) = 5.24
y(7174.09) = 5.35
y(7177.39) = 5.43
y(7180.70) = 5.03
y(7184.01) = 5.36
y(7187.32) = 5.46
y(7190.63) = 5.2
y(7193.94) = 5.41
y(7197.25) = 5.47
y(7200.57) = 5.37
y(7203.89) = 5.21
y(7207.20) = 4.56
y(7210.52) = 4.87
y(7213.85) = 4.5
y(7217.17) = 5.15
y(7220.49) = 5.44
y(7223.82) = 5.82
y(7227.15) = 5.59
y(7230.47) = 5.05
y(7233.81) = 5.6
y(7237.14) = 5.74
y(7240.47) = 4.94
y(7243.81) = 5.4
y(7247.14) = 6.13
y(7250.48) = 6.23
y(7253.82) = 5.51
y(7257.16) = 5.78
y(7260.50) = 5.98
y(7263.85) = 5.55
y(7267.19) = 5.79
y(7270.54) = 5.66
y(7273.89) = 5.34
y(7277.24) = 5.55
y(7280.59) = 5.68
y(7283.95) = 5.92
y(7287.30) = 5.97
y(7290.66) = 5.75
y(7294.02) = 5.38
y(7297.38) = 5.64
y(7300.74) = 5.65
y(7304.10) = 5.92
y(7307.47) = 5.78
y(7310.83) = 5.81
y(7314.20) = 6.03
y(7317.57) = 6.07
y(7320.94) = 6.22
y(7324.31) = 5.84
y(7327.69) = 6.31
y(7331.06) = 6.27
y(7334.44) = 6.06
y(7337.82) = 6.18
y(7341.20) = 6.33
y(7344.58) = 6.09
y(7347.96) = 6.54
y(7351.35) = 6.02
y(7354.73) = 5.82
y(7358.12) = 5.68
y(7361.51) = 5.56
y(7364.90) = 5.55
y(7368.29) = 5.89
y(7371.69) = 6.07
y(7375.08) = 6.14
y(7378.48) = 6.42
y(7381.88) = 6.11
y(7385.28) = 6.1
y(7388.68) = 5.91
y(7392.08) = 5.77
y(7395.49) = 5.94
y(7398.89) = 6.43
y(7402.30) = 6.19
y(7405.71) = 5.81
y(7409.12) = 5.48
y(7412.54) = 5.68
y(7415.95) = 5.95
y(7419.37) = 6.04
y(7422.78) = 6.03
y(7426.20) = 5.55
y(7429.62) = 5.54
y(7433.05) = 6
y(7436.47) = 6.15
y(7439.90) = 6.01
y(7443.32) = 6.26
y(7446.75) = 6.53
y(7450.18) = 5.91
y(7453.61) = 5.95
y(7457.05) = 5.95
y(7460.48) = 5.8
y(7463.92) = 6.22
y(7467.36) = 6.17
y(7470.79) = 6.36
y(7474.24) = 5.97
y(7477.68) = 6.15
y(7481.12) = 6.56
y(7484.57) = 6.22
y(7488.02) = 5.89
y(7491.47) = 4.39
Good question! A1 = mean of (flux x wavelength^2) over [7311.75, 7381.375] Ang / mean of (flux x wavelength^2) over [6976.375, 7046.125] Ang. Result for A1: 1.15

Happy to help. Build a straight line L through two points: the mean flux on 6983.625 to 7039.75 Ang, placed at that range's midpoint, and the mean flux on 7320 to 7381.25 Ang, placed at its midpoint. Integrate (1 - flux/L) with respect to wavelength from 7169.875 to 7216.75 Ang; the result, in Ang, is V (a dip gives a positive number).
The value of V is 5.9 Ang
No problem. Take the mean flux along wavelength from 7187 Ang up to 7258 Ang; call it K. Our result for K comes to 5.38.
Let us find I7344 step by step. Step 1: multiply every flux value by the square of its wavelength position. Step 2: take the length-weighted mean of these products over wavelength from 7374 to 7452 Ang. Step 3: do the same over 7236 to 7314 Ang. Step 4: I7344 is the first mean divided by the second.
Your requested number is 1.1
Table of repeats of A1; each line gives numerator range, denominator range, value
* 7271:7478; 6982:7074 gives 1.14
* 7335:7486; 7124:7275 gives 1.18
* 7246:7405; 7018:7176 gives 1.14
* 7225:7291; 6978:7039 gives 1.05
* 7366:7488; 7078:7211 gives 1.22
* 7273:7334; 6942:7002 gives 1.11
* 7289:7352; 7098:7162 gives 1.17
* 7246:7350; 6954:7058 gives 1.11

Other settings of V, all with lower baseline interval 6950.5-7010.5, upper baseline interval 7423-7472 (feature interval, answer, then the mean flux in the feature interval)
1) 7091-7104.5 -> 0.92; 5.45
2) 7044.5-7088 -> 0.91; 5.71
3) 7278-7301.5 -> 0.94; 5.71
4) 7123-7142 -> 1.77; 5.32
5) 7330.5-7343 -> -0.49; 6.2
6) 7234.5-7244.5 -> 0.91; 5.38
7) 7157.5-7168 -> 0.99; 5.32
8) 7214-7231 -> 1.61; 5.36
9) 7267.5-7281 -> 0.84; 5.57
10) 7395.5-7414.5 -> 0.27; 5.92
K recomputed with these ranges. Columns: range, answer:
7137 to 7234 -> 5.29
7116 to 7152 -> 5.38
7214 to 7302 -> 5.61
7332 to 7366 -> 6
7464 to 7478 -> 6.17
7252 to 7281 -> 5.65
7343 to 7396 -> 5.98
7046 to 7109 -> 5.62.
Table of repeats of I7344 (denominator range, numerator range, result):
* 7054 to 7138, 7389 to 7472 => 1.19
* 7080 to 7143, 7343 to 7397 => 1.19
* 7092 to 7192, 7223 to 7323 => 1.10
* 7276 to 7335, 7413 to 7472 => 1.06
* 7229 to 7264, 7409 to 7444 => 1.10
